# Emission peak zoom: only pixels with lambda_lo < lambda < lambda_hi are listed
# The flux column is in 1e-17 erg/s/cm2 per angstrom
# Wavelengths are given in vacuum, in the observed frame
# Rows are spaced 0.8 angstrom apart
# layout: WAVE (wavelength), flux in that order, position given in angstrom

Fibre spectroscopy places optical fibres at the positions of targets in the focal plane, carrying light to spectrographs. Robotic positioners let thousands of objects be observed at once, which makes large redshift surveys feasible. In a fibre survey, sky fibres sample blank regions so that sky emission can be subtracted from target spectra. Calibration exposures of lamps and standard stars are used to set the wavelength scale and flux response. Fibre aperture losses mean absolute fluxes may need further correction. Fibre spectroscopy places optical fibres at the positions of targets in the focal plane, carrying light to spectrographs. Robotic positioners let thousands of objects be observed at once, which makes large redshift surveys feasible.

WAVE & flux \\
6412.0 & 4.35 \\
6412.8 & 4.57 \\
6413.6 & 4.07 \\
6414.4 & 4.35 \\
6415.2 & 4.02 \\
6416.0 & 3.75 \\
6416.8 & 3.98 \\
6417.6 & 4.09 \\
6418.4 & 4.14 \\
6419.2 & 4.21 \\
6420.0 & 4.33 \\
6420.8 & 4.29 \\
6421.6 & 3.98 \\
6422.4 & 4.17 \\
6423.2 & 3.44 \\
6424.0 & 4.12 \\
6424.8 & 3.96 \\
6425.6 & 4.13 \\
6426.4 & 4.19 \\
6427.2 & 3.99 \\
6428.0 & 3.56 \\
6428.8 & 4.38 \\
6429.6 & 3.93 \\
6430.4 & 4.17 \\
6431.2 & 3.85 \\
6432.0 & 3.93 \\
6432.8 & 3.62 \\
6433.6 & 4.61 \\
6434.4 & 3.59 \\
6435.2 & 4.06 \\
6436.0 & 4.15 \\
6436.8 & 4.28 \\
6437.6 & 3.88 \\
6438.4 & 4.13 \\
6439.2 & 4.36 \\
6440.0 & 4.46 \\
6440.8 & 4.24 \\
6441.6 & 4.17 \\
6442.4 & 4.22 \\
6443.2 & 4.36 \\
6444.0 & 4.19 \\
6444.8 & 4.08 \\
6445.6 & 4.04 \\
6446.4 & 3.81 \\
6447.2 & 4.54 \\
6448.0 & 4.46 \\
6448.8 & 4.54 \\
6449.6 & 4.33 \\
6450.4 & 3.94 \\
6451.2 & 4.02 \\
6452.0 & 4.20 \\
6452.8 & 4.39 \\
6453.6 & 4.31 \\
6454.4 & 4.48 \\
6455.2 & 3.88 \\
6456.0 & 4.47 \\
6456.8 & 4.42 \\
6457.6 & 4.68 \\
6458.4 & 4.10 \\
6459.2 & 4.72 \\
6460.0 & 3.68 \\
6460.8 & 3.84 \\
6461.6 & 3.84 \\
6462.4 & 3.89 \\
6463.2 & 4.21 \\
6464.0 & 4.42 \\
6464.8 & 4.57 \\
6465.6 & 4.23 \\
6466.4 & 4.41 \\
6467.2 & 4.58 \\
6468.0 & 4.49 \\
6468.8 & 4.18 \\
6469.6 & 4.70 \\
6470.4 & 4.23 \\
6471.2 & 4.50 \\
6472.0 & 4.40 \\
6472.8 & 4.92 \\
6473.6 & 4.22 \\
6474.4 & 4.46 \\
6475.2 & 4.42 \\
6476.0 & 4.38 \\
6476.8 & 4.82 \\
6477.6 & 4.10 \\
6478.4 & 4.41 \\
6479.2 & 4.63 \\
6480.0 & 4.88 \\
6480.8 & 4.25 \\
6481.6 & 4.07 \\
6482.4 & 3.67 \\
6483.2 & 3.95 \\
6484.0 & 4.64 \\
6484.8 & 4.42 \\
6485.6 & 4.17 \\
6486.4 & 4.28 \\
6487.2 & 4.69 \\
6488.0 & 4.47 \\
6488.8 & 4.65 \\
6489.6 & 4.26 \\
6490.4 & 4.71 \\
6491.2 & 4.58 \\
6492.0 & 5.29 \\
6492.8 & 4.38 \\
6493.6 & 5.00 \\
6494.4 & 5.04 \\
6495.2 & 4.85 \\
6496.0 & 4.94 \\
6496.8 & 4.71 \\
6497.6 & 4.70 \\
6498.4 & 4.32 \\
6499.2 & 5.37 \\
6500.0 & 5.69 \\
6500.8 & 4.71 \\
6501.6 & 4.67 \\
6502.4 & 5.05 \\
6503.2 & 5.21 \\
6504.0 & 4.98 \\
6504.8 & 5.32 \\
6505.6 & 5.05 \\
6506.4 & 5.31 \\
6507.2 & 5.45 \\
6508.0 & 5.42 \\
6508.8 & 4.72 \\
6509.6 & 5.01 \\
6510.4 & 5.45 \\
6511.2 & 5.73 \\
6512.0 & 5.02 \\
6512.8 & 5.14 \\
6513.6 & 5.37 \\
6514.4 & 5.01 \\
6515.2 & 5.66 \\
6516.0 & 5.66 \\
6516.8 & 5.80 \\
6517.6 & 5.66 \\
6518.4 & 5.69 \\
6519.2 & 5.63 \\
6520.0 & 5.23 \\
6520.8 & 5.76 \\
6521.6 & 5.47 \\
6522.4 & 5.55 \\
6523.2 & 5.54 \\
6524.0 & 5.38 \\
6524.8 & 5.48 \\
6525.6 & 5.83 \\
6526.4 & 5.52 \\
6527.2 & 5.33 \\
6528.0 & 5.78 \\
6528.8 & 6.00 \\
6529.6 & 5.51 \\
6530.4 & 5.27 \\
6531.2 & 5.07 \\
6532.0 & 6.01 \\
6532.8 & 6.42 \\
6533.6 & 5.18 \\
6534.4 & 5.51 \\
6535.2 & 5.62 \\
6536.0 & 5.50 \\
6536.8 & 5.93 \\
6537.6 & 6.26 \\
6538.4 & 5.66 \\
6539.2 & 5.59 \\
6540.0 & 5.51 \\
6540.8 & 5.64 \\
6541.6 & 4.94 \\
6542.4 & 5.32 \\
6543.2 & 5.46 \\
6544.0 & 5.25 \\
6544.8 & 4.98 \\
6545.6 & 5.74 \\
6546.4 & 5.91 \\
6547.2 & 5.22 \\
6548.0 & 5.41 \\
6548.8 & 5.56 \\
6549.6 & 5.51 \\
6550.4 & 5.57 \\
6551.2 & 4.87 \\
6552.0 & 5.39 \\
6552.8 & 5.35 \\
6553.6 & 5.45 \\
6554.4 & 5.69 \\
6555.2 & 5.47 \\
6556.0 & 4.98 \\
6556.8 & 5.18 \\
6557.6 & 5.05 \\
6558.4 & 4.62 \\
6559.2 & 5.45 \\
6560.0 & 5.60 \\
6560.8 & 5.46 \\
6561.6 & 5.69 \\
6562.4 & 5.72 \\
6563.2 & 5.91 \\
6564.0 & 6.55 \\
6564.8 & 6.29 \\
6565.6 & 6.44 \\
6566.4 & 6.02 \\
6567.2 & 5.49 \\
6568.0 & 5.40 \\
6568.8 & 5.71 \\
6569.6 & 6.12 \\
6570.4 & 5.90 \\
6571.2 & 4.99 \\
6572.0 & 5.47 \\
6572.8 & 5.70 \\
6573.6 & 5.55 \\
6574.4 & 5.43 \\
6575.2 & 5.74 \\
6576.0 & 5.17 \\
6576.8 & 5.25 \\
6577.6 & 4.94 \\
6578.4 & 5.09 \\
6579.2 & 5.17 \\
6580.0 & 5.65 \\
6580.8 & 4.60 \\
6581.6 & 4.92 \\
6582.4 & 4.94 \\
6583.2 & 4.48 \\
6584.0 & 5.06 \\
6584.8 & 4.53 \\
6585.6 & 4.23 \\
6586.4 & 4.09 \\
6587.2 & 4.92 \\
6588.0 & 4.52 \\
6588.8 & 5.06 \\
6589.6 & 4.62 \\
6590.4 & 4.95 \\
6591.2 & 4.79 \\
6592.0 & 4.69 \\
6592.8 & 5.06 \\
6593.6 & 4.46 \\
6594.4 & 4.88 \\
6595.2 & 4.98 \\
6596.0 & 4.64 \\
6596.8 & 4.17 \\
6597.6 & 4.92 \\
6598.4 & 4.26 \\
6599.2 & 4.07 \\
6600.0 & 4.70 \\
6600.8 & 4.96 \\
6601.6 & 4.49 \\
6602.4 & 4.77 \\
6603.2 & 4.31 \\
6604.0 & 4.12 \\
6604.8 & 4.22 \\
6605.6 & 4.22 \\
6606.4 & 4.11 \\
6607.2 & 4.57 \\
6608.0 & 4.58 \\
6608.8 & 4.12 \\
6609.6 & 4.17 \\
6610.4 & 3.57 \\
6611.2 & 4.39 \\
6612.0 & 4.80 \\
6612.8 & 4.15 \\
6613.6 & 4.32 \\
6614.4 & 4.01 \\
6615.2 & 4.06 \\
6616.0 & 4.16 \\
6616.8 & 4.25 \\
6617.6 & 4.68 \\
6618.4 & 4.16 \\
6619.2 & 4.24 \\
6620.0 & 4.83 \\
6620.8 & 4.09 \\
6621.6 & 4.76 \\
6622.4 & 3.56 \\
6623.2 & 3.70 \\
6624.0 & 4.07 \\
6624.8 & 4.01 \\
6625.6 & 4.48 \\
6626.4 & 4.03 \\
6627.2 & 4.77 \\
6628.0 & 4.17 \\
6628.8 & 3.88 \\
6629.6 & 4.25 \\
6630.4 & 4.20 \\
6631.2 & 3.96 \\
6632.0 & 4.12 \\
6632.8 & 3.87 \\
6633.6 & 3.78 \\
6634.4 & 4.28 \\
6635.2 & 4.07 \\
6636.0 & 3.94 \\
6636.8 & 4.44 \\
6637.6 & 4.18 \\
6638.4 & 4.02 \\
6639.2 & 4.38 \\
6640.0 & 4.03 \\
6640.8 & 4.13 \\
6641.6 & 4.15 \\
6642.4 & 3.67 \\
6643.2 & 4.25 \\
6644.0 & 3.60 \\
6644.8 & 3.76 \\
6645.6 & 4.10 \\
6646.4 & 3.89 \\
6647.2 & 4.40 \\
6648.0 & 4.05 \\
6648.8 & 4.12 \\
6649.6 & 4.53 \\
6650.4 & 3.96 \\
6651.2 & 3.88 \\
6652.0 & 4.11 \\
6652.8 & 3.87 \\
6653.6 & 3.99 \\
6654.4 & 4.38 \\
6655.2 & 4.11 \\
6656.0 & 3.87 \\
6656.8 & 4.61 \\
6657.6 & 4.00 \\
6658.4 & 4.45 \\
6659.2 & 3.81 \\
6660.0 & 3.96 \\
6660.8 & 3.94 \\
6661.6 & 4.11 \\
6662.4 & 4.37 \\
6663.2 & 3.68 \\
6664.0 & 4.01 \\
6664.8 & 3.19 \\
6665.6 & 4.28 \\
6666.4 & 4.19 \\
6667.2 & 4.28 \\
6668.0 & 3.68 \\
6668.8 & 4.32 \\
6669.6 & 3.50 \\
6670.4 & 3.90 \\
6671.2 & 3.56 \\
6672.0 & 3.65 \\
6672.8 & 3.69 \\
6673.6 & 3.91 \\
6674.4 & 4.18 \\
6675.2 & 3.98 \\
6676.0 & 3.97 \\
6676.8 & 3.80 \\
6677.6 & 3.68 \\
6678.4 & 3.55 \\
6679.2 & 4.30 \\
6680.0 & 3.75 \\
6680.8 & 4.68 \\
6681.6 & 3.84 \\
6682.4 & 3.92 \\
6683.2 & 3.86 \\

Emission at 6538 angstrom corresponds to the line H-gamma 4340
